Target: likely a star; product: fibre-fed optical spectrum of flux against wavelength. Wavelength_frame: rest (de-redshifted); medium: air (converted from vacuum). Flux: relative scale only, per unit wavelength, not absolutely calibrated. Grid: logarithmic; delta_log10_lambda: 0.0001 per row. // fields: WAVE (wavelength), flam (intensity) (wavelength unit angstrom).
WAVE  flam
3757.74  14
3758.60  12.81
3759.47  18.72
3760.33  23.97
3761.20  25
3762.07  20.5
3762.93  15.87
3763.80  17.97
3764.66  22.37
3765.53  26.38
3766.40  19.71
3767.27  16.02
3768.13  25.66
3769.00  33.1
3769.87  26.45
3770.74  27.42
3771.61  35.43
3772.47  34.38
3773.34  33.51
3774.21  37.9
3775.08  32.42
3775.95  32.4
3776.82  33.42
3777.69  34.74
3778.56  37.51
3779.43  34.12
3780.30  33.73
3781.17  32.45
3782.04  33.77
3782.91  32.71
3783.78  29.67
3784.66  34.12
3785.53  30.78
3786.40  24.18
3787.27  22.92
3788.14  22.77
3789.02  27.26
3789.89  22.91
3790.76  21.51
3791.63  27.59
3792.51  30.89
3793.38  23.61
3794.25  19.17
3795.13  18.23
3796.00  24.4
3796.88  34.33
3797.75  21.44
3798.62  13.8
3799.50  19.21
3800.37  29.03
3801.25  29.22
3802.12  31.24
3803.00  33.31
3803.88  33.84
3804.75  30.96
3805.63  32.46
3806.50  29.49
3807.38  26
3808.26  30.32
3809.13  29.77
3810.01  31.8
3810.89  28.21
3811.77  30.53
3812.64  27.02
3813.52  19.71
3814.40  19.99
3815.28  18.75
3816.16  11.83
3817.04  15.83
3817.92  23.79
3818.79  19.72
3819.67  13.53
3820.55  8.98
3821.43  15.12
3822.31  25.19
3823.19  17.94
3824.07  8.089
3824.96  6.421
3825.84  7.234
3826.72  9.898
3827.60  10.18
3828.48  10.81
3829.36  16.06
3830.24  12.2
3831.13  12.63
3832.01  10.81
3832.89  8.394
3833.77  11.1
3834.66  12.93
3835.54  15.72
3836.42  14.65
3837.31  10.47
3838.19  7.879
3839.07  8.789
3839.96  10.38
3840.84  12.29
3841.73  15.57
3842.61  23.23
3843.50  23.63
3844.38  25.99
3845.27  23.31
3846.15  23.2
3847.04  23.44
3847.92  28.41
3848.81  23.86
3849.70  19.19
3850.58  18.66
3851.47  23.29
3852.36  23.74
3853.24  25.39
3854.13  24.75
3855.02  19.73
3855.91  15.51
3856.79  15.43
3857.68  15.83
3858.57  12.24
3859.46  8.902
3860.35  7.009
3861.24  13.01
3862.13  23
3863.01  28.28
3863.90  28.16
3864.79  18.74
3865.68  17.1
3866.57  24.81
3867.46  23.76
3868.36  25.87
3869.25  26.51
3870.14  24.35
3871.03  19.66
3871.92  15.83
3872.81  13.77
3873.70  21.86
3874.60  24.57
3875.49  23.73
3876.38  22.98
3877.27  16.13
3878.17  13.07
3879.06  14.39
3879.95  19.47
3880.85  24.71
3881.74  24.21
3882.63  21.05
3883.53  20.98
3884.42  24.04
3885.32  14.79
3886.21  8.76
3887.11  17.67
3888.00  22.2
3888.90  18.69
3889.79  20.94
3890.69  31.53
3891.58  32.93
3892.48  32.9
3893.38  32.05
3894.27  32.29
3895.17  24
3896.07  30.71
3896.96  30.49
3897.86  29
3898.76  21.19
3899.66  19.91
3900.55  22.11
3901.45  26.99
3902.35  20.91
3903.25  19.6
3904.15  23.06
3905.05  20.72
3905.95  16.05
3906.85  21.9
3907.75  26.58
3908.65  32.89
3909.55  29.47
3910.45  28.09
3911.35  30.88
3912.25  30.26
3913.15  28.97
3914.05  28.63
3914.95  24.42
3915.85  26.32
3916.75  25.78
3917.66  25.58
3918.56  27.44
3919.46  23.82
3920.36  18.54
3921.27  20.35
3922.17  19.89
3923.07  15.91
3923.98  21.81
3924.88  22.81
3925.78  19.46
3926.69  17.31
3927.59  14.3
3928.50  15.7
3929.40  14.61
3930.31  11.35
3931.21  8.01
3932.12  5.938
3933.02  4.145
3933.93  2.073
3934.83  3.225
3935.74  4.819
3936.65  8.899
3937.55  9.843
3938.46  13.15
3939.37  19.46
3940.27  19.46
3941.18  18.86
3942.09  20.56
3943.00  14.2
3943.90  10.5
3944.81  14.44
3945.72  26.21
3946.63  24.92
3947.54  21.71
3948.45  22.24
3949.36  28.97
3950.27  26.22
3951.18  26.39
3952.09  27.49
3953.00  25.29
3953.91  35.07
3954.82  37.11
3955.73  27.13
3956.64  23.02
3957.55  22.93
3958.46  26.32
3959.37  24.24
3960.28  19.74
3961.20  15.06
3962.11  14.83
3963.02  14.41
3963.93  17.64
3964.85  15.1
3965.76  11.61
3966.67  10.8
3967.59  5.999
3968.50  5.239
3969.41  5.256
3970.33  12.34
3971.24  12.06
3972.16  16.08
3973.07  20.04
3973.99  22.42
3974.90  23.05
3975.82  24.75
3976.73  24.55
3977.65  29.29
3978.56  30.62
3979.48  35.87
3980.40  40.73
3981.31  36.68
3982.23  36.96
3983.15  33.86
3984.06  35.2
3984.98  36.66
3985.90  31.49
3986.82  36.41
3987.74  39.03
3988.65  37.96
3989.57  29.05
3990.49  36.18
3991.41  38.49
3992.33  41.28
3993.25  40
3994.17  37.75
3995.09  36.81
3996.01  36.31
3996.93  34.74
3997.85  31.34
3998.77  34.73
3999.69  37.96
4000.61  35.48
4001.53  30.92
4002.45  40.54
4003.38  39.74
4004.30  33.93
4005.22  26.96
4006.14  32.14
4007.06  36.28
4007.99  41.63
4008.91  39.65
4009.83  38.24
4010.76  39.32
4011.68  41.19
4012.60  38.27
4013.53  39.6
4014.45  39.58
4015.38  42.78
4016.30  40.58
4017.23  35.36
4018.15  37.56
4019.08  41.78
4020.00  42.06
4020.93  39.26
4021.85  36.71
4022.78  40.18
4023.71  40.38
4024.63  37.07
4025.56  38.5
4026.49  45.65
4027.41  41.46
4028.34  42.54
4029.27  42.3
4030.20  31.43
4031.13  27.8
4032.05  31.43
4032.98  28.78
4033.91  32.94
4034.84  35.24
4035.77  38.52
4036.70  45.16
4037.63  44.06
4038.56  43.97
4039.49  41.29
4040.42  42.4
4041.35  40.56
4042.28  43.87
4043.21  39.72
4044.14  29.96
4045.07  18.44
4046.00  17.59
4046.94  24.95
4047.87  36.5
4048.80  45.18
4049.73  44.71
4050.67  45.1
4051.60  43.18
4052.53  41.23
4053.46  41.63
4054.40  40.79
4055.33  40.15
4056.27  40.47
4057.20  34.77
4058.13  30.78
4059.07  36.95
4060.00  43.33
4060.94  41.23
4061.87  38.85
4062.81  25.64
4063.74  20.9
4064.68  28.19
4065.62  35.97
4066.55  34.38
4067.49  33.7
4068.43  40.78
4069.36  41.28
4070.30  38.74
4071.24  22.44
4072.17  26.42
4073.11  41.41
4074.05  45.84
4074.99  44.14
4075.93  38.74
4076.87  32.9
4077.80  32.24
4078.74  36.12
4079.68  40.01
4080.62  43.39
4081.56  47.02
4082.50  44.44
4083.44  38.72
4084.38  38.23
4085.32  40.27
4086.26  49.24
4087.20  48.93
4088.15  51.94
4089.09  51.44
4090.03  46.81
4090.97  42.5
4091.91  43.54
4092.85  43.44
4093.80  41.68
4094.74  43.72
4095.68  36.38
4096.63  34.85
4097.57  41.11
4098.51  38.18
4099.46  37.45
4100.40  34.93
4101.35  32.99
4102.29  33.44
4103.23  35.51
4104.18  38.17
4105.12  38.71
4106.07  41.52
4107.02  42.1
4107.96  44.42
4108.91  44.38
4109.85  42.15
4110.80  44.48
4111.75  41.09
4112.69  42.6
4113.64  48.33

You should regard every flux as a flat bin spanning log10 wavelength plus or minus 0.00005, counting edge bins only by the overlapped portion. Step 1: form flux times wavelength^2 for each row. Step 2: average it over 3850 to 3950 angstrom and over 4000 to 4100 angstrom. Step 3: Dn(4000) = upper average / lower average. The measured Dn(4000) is 2.0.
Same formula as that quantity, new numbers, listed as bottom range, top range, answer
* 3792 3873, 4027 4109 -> 2.18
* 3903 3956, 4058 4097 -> 2.06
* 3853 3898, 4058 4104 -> 2.00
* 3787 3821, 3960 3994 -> 1.14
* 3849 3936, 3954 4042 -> 1.64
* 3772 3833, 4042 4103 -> 1.82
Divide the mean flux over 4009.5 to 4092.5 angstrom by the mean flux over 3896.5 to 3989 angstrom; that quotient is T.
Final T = 1.8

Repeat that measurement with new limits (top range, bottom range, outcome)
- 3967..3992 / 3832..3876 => 1.45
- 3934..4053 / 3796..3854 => 1.53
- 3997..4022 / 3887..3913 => 1.45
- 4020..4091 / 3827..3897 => 1.96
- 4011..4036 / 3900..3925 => 1.57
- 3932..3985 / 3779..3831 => 0.87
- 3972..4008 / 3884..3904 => 1.39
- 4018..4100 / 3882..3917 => 1.55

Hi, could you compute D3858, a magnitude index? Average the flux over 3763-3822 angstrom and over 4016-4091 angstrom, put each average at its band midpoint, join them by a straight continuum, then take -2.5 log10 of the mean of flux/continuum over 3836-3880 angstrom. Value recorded 0.462 mag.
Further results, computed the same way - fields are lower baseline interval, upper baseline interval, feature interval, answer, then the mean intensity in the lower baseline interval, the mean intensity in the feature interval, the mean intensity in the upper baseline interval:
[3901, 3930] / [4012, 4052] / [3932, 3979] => 0.47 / 23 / 18.3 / 38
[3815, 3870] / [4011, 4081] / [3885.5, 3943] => 0.15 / 17.1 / 20.8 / 37.4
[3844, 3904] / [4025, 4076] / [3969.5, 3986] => 0.13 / 21.8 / 27.3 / 36.9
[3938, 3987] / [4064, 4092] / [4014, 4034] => -0.20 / 22.7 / 38.1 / 39.8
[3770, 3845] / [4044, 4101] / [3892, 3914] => 0.08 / 22.8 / 26.3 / 38.3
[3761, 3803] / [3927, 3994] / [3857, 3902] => 0.13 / 27.4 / 21.7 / 22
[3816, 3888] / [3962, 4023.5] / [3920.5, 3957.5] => 0.41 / 17.7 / 18.1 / 31.5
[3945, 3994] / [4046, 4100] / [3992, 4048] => -0.16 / 25.7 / 37.1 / 39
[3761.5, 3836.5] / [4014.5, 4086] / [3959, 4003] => 0.23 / 23.6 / 27.5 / 37.7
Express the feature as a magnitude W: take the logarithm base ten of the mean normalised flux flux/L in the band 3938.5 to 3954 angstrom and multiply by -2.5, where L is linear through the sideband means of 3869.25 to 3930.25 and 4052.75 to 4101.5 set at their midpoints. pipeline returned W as 0.23 mag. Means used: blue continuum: 22.7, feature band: 21.9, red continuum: 38.9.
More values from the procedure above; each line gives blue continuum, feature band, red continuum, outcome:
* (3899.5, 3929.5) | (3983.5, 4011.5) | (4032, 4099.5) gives -0.15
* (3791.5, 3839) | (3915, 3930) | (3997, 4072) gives 0.34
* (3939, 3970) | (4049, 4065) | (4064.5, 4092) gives -0.04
